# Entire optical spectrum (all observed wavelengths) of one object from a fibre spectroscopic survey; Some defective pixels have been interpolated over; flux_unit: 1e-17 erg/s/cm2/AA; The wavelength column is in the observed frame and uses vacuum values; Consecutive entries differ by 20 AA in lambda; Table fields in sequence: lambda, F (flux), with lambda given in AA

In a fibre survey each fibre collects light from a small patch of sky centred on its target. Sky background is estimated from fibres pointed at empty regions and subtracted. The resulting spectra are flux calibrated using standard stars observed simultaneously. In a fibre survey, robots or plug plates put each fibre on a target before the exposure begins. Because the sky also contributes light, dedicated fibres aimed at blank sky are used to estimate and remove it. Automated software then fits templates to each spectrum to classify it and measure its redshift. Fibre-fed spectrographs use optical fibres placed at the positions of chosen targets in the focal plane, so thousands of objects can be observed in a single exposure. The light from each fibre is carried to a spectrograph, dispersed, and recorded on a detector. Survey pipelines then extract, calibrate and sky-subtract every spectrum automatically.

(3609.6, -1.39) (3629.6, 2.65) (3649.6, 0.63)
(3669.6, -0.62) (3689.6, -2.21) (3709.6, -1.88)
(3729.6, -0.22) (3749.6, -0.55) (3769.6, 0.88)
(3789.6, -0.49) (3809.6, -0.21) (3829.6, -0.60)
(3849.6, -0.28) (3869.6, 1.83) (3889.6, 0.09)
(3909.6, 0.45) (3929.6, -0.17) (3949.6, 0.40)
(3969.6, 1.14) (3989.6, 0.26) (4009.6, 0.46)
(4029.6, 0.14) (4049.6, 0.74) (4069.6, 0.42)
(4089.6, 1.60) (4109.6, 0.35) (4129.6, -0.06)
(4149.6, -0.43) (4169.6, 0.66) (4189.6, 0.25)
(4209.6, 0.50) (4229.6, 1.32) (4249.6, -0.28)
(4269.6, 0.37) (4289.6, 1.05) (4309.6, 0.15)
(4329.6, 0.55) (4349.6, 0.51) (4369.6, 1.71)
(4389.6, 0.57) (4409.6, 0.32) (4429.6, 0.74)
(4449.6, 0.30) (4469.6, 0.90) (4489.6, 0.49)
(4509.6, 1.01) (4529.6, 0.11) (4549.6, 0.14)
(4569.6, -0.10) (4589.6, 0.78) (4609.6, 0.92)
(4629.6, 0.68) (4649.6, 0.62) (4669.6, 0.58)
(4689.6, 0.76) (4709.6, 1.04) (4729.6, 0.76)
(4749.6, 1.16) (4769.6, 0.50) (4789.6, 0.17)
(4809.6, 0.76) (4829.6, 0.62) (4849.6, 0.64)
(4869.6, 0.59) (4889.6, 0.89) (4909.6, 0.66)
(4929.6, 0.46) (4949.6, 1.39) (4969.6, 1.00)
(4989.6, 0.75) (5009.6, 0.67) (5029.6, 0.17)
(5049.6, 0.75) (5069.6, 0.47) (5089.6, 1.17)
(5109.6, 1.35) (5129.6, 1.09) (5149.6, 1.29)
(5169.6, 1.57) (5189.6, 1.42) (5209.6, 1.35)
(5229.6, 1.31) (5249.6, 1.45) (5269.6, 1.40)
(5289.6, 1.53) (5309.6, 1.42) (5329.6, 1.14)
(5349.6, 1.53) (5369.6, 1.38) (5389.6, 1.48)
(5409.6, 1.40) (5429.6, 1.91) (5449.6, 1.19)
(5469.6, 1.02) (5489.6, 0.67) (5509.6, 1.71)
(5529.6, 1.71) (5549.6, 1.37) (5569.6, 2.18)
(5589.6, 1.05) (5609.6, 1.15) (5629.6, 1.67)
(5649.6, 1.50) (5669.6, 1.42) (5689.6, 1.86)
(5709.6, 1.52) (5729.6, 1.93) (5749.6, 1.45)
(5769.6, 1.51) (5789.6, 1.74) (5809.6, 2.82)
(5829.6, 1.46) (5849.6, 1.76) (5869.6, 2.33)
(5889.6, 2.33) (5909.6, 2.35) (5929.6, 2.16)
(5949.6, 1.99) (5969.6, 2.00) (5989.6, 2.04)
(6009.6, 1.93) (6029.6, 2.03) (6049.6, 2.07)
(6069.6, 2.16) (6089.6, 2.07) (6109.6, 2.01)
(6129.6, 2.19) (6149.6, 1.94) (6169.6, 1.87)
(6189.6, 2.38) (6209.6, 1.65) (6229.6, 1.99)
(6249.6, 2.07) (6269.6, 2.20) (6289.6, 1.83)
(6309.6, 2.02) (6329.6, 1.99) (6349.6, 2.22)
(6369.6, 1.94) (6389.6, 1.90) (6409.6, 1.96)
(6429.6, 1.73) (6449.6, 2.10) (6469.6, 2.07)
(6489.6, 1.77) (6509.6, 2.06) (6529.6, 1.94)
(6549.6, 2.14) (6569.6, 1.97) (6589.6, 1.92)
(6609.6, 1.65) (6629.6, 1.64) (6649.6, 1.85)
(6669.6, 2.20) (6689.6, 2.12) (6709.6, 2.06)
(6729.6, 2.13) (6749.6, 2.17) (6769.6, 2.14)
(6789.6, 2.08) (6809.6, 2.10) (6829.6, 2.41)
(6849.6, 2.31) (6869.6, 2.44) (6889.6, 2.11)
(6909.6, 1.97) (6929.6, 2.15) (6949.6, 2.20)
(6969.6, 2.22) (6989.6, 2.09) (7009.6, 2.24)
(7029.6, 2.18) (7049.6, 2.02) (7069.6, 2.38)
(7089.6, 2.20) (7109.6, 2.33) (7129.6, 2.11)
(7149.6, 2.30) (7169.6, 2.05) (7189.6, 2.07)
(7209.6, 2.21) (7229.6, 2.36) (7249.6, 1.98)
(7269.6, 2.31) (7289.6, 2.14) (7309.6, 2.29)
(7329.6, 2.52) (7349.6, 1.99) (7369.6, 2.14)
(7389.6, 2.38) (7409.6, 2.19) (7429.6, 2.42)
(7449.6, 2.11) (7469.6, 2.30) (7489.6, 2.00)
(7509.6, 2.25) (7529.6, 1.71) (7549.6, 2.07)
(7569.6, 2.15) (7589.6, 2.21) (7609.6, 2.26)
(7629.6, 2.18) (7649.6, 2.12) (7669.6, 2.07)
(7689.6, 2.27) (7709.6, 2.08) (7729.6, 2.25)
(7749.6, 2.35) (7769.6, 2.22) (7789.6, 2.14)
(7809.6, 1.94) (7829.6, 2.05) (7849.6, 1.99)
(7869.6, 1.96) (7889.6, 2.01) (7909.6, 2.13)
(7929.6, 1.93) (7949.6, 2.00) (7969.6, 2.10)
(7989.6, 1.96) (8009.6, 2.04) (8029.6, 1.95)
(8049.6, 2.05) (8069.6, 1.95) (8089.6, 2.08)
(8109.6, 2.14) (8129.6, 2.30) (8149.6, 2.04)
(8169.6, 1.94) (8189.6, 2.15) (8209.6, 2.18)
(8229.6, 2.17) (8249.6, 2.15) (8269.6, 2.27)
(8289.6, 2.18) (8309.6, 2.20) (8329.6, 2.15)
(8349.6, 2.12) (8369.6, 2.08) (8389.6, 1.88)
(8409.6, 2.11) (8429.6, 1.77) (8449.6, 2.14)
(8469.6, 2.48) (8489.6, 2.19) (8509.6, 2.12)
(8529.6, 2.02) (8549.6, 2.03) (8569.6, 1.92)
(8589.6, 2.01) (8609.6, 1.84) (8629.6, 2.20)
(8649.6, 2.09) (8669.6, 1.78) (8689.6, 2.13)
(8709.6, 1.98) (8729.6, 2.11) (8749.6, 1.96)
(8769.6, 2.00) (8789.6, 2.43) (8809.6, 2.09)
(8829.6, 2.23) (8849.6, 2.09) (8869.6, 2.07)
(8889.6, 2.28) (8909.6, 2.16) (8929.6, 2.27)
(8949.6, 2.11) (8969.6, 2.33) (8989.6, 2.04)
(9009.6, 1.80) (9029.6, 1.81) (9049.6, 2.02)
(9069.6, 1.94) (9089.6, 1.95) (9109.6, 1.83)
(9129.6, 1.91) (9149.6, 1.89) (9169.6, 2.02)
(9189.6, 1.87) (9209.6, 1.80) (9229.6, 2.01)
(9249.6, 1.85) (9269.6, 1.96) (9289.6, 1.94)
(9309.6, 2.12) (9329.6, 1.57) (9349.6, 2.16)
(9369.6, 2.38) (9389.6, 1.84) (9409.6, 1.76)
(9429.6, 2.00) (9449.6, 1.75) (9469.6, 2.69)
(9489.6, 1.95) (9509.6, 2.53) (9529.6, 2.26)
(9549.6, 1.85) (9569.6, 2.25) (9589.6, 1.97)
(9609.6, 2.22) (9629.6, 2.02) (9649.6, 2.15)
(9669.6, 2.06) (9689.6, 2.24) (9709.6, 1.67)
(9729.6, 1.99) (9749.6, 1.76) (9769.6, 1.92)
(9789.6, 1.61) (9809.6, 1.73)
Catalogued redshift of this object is 0.28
